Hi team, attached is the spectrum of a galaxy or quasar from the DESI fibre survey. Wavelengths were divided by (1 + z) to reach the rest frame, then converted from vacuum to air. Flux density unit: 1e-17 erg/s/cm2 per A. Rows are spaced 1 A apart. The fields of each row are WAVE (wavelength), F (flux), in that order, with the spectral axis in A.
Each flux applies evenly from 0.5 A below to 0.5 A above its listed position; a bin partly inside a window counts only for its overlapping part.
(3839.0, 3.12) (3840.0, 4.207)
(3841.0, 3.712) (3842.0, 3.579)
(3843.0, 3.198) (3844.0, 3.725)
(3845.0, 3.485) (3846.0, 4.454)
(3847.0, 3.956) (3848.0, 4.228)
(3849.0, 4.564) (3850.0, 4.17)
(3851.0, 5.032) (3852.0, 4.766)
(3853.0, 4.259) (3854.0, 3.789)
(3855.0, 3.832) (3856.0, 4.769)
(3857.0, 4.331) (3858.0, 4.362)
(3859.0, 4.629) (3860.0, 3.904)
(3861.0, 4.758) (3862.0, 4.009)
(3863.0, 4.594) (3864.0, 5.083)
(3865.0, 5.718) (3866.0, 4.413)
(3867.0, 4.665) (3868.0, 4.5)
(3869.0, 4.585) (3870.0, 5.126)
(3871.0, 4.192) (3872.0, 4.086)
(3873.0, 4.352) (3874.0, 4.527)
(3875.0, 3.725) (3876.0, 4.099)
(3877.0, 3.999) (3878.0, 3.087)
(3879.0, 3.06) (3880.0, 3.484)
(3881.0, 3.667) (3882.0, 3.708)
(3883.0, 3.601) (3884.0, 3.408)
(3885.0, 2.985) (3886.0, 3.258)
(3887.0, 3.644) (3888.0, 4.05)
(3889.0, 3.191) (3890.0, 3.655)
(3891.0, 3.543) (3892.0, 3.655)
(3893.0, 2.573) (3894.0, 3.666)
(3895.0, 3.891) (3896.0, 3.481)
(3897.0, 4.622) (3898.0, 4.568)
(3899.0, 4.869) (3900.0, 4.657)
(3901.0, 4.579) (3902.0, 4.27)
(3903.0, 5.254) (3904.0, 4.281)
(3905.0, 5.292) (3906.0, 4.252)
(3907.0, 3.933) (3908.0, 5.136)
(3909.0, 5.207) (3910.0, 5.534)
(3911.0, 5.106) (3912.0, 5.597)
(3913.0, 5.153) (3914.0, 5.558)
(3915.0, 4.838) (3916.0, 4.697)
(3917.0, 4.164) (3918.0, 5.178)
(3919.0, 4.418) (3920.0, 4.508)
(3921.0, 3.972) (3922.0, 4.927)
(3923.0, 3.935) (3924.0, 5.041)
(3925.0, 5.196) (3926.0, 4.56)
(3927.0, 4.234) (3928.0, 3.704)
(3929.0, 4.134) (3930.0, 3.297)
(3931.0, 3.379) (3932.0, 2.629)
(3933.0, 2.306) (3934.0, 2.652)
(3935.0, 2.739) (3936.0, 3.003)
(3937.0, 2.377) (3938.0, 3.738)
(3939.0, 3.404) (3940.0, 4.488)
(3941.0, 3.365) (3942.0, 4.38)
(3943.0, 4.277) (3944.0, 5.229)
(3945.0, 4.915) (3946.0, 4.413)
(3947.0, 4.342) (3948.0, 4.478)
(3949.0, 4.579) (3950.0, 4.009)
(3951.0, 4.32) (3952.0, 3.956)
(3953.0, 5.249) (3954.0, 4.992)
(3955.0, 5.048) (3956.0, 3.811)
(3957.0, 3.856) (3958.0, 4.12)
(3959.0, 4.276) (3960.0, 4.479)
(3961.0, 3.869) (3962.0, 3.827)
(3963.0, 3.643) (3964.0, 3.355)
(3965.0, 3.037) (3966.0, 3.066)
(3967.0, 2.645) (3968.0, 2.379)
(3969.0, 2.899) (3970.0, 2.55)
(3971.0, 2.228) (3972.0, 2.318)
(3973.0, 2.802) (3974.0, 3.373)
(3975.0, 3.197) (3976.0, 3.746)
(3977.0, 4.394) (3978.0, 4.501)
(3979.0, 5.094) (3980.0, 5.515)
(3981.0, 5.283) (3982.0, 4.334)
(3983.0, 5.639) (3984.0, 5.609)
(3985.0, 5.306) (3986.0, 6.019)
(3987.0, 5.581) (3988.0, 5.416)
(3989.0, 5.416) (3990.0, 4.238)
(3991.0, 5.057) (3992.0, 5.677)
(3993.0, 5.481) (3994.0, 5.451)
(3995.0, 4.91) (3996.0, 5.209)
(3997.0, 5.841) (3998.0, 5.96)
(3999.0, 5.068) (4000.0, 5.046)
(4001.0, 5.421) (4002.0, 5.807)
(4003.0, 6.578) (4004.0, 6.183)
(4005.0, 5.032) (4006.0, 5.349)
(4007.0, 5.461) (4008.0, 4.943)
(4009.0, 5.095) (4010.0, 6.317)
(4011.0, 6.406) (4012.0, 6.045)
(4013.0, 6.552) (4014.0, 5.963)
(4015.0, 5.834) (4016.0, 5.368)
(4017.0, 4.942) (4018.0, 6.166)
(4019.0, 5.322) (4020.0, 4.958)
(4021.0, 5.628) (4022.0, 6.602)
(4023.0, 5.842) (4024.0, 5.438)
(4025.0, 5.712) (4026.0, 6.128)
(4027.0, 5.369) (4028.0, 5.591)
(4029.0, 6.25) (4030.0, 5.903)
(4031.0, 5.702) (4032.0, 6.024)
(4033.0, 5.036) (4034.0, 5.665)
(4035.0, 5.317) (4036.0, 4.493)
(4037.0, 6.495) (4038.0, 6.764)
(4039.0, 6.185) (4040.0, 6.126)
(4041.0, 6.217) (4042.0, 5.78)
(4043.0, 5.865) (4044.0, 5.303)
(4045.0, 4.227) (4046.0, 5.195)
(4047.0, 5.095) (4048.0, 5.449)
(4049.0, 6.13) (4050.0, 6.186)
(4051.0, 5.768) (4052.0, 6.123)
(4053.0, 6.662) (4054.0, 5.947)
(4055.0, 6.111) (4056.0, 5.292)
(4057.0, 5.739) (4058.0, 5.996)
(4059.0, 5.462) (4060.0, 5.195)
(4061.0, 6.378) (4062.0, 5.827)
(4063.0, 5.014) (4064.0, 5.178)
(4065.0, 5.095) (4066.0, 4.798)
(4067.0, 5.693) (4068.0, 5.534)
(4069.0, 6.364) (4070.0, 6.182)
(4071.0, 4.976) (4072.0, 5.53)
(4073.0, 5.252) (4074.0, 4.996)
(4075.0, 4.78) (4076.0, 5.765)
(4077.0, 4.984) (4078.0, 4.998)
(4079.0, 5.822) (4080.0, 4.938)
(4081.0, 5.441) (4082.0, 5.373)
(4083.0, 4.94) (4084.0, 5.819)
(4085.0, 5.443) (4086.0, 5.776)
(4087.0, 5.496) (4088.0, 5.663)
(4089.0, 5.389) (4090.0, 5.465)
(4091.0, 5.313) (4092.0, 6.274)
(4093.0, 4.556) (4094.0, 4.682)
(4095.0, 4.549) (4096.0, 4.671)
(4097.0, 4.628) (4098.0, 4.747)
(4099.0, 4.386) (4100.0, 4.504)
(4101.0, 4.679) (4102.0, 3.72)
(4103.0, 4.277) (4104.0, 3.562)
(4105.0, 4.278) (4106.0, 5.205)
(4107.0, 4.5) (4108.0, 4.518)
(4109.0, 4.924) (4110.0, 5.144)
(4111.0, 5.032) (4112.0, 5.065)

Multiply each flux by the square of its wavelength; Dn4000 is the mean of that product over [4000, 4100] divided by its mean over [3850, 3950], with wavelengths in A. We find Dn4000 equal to 1.43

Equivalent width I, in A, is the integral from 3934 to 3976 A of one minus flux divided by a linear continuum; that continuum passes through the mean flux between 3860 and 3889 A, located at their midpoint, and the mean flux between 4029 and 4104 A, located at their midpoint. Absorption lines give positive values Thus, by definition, 8.2 A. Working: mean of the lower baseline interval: 4.07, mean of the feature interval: 3.72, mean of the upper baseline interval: 5.42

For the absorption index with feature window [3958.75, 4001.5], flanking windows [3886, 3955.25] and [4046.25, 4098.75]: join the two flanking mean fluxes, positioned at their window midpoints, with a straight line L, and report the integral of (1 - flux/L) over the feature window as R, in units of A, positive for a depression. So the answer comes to 2.9 A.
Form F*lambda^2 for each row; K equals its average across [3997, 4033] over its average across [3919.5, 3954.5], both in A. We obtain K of 1.5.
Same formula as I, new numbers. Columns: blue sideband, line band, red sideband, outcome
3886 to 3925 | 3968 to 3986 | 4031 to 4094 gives 3.3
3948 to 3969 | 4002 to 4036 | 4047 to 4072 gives -5.0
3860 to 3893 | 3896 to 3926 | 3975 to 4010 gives -2.7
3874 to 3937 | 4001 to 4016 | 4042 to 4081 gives -2.3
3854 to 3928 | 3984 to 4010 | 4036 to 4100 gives -2.2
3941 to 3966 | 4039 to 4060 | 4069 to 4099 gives -3.1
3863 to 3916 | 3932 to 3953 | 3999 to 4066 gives 4.2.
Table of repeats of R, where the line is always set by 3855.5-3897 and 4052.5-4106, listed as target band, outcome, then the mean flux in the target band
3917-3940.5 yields 2.7 A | 3.83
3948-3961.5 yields 0.4 A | 4.36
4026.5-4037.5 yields -1.5 A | 5.62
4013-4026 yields -2.2 A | 5.7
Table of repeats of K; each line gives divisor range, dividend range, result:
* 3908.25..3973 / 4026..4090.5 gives 1.48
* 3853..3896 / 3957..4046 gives 1.35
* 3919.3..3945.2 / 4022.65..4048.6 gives 1.55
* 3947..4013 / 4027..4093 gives 1.25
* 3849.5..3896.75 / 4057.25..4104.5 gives 1.43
